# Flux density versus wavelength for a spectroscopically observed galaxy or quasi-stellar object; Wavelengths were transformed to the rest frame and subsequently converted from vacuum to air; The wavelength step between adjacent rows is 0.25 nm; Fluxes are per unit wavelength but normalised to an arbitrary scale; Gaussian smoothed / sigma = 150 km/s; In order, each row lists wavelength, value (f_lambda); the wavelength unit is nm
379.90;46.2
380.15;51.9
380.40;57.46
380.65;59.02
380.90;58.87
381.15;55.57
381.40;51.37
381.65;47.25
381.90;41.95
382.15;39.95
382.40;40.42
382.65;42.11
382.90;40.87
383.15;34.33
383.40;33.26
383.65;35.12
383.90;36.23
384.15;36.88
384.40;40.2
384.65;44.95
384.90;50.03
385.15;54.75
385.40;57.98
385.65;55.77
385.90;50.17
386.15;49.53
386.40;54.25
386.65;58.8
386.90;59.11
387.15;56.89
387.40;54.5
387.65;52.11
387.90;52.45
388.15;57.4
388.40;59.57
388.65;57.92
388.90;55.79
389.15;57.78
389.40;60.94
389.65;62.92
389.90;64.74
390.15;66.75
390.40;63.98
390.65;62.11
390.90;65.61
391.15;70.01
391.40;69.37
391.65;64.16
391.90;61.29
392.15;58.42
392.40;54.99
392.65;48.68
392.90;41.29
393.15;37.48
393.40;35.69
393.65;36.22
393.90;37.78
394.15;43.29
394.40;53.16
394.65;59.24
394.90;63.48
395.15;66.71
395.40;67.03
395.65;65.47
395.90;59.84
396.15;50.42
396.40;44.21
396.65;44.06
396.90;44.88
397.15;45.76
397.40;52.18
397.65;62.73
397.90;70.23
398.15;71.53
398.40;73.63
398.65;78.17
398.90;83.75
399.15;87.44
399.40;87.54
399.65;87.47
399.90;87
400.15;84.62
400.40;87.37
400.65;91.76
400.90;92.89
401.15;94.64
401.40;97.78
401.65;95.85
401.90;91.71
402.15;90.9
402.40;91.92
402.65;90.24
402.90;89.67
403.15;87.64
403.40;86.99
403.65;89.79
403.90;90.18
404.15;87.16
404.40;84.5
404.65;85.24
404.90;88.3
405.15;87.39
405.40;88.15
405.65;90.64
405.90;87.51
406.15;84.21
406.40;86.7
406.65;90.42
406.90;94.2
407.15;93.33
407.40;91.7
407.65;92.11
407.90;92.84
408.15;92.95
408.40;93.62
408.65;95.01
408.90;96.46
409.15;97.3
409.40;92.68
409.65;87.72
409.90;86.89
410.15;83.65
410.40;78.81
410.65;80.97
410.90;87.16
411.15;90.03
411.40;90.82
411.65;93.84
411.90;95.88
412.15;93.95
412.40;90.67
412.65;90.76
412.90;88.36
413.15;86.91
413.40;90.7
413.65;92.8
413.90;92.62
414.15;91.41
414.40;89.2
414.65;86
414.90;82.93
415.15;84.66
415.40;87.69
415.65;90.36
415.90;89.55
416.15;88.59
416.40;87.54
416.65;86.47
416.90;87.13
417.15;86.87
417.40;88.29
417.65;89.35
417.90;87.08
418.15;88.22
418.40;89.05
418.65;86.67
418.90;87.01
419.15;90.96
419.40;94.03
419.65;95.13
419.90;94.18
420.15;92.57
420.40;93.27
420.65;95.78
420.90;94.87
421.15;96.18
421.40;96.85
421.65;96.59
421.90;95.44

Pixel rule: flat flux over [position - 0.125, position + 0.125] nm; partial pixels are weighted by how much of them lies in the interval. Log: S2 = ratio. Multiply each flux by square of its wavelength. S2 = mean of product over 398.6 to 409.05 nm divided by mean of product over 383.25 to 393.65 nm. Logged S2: 1.81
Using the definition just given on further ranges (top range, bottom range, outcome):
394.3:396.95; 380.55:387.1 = 1.27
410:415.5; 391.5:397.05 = 1.88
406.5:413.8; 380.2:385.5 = 2.28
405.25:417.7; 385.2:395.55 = 1.77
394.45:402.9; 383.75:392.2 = 1.40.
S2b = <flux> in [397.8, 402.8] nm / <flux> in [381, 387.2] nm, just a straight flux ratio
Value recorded 1.86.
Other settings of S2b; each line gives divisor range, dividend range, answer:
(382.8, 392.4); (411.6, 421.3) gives 1.66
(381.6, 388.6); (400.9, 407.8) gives 1.88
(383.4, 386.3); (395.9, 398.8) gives 1.27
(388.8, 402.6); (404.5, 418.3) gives 1.35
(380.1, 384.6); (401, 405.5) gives 2.02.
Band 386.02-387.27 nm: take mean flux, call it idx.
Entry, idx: 55.7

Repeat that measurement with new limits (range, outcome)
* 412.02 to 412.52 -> 92.4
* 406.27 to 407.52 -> 91.2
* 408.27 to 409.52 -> 95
